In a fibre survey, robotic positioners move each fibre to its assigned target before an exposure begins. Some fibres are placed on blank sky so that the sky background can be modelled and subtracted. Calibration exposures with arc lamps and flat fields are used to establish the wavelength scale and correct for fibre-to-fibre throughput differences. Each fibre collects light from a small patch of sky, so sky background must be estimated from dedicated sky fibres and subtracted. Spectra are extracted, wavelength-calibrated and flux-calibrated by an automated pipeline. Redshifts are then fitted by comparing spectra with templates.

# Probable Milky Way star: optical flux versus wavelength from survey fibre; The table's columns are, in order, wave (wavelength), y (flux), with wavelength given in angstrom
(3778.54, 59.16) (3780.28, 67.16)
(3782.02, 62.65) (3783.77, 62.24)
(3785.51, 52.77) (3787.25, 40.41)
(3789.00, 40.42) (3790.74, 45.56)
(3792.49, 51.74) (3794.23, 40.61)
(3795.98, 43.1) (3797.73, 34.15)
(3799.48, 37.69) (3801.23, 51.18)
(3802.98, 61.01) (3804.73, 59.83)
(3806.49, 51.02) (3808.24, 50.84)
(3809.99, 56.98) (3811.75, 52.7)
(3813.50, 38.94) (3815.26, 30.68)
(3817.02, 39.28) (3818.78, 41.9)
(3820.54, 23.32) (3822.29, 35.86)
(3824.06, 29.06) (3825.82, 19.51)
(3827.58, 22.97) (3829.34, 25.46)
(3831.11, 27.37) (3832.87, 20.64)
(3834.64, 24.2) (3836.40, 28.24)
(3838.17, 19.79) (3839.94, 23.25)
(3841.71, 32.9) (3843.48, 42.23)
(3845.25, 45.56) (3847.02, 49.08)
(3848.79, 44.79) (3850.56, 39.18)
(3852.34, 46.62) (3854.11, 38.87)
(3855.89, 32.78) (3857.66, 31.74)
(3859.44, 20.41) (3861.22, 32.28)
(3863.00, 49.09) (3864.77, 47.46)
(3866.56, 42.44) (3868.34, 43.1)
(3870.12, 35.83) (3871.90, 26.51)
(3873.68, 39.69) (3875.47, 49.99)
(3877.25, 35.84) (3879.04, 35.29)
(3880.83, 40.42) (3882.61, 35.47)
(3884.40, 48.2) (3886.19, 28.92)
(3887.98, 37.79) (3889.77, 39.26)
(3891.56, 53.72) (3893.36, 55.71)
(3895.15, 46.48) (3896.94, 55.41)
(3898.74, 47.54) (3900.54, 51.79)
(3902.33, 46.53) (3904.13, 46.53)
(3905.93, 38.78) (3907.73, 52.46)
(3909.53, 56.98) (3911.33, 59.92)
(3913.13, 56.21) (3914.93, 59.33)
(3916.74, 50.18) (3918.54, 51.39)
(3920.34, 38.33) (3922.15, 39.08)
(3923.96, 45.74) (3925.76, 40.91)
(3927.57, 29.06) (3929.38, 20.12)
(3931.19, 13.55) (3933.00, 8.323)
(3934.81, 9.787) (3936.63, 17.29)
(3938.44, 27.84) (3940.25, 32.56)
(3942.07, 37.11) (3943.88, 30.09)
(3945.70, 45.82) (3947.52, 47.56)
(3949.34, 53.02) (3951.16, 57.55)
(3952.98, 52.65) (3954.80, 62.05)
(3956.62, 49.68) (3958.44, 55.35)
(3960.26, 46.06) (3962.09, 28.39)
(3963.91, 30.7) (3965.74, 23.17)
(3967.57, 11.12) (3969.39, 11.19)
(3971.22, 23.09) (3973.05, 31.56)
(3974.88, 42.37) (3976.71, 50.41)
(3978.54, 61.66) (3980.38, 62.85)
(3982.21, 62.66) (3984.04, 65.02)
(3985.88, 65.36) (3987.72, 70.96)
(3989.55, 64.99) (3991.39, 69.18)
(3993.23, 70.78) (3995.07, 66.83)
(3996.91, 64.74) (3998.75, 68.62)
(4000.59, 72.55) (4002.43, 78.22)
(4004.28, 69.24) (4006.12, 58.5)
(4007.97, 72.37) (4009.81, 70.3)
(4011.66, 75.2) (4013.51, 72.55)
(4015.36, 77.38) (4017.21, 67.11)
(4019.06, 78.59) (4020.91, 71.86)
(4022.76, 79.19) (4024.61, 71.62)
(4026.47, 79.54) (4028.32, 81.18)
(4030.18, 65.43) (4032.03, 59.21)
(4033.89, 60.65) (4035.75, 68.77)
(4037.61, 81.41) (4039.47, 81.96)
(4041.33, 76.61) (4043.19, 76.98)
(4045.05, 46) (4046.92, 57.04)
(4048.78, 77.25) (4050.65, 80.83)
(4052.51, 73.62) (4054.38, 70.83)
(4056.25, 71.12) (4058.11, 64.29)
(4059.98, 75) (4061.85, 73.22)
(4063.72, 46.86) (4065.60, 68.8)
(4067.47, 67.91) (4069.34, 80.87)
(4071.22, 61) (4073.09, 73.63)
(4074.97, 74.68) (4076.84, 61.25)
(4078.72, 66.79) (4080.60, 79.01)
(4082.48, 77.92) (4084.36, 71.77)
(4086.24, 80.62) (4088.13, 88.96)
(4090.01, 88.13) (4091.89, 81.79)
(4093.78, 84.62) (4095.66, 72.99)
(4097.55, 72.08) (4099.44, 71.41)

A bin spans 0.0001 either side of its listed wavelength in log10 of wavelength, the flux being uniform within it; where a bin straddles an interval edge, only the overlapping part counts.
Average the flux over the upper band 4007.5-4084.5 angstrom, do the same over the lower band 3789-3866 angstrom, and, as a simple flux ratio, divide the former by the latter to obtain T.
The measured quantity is 1.86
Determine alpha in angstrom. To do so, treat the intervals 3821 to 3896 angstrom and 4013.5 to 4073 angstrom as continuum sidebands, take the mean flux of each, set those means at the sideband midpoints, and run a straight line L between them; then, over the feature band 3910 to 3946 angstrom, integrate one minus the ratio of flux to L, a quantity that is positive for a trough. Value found 9.6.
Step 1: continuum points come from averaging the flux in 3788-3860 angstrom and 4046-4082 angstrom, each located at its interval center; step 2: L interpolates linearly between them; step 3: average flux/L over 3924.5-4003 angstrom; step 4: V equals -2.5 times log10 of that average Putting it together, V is 0.26 mag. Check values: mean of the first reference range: 37.9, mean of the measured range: 44.9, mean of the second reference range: 69.8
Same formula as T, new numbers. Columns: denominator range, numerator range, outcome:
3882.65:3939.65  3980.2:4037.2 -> 1.71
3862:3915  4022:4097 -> 1.60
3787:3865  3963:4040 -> 1.63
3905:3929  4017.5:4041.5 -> 1.56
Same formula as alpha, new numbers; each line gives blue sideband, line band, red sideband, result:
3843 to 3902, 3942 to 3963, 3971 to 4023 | 3.5 angstrom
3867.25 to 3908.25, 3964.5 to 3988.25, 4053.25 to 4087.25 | 5.3 angstrom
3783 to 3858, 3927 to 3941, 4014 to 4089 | 9.1 angstrom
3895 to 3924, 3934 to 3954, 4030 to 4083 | 6.2 angstrom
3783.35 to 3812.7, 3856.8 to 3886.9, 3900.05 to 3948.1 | 3.5 angstrom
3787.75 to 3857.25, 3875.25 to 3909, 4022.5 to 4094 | 2.7 angstrom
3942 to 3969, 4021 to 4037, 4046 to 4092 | -2.5 angstrom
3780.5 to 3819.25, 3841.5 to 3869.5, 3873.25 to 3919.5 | 4.3 angstrom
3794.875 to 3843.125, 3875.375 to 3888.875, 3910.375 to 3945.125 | -1.0 angstrom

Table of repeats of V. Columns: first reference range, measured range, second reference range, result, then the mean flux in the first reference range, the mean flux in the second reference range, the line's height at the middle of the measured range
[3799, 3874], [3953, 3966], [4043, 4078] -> 0.23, 37.5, 68.3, 54.4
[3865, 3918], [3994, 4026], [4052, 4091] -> -0.14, 45.5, 72.2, 63.1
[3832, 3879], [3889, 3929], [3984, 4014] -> 0.01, 36.2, 69.2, 48.5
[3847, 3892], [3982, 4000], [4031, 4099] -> -0.13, 39.1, 72.1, 59.6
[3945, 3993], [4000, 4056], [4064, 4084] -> -0.19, 48.2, 70.4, 60.7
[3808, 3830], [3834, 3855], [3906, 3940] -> -0.01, 35.6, 37.5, 36.1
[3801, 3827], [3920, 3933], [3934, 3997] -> 0.42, 42.3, 45.6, 44.8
